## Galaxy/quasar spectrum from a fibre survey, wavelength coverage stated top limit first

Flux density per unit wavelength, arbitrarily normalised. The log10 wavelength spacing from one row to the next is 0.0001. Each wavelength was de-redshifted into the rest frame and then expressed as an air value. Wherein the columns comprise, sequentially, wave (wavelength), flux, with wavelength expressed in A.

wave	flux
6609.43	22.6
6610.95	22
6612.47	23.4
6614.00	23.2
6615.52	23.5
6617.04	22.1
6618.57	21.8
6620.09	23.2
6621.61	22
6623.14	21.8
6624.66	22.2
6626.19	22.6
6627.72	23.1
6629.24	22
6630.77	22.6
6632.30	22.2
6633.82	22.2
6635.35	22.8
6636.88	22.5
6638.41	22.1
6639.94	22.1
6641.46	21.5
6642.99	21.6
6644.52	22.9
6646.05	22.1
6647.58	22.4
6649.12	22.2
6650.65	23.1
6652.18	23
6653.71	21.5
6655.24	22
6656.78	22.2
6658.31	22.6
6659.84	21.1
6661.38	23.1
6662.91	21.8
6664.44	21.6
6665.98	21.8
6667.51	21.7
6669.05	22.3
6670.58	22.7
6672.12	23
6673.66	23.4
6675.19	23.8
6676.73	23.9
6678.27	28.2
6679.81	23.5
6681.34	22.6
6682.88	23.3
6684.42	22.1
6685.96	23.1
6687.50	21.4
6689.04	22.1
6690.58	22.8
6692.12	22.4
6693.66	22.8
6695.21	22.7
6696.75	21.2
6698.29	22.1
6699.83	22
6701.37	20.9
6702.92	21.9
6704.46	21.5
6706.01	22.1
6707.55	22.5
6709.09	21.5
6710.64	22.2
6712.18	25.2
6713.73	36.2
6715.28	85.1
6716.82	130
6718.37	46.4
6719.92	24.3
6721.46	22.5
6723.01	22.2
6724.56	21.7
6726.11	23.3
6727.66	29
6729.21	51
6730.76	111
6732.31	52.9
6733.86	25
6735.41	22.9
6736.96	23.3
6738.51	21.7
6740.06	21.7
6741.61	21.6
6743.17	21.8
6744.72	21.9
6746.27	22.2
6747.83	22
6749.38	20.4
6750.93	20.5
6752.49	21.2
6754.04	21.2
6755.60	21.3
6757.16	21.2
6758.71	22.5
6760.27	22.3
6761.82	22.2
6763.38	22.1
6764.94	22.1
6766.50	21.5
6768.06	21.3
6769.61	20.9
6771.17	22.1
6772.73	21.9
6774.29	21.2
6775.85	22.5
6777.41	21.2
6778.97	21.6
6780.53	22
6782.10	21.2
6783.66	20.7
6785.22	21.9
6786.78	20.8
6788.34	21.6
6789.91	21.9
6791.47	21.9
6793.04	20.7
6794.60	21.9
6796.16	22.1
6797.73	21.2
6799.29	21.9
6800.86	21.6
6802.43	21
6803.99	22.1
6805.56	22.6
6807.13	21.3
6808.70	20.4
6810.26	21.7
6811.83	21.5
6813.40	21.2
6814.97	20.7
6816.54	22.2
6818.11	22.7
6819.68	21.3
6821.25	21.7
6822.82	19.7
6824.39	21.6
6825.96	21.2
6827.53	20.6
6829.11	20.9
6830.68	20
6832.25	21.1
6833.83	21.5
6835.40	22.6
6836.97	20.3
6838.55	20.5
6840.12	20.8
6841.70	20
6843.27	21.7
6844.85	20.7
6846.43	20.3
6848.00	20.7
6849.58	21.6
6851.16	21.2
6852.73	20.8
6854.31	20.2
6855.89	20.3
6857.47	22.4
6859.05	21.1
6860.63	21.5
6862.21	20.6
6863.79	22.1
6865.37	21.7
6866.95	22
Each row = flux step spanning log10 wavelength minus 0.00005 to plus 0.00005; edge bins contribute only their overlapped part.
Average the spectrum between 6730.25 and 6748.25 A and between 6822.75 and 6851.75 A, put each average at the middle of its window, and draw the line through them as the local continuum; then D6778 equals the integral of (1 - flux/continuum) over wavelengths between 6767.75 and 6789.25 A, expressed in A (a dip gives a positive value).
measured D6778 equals 4.5 A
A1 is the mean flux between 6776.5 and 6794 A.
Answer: 21.4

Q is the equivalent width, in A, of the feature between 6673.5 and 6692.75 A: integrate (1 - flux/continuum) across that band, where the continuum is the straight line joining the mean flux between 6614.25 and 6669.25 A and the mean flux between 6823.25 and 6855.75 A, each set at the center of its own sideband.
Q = -1.1 A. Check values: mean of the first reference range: 22.3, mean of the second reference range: 20.9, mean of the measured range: 23.3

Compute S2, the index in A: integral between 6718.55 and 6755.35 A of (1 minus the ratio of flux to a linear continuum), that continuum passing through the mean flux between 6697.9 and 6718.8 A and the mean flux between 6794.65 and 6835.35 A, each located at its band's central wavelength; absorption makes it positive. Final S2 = 4.57 A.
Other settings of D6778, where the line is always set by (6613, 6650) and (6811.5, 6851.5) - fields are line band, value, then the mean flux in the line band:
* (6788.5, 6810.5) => -0.3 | 21.6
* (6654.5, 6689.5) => -1.0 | 22.8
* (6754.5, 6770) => -0.2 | 21.7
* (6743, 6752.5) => 0.1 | 21.4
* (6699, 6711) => 0.0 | 21.8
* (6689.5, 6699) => -0.2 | 22.3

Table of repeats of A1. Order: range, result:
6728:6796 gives 25.2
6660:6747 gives 29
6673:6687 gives 23.7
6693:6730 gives 32.6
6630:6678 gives 22.4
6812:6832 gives 21.2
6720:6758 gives 28.4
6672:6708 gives 22.7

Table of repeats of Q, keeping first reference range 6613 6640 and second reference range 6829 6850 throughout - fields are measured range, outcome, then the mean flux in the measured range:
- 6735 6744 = -0.21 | 22.1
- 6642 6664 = 0.02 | 22.2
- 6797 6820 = -0.48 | 21.6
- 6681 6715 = -2.98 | 23.8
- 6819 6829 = 0.00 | 21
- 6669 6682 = -1.00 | 23.8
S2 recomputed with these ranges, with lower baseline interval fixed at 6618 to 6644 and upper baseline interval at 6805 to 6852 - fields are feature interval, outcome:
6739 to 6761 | 0.03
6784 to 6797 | -0.13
